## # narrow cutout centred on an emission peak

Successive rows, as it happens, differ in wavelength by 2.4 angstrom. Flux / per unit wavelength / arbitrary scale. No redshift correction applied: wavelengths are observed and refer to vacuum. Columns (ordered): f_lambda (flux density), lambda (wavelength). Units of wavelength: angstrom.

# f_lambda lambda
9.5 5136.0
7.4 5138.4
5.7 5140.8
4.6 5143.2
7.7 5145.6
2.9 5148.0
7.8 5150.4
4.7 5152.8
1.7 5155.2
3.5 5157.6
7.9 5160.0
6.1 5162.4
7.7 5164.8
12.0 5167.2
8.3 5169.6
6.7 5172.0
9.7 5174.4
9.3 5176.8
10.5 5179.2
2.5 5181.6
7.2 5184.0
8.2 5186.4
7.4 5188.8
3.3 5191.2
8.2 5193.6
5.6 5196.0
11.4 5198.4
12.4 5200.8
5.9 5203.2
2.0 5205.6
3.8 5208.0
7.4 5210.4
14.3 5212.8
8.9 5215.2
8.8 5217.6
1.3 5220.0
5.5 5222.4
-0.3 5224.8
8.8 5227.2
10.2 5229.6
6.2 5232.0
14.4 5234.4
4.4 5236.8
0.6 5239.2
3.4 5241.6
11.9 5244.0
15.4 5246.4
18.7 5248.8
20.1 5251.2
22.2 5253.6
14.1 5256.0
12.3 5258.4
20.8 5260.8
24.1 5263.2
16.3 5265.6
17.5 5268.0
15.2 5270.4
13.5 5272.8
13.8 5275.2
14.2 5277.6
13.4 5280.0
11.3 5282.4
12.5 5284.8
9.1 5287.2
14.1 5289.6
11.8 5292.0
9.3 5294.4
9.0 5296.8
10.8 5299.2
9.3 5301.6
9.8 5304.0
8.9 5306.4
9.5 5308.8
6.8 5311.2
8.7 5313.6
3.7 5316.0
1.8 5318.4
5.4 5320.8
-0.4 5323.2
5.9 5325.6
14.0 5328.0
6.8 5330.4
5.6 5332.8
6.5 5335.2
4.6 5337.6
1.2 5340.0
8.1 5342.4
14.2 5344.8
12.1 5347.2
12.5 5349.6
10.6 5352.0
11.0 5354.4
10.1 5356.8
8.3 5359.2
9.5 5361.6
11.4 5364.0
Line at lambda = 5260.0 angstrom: Lyman alpha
